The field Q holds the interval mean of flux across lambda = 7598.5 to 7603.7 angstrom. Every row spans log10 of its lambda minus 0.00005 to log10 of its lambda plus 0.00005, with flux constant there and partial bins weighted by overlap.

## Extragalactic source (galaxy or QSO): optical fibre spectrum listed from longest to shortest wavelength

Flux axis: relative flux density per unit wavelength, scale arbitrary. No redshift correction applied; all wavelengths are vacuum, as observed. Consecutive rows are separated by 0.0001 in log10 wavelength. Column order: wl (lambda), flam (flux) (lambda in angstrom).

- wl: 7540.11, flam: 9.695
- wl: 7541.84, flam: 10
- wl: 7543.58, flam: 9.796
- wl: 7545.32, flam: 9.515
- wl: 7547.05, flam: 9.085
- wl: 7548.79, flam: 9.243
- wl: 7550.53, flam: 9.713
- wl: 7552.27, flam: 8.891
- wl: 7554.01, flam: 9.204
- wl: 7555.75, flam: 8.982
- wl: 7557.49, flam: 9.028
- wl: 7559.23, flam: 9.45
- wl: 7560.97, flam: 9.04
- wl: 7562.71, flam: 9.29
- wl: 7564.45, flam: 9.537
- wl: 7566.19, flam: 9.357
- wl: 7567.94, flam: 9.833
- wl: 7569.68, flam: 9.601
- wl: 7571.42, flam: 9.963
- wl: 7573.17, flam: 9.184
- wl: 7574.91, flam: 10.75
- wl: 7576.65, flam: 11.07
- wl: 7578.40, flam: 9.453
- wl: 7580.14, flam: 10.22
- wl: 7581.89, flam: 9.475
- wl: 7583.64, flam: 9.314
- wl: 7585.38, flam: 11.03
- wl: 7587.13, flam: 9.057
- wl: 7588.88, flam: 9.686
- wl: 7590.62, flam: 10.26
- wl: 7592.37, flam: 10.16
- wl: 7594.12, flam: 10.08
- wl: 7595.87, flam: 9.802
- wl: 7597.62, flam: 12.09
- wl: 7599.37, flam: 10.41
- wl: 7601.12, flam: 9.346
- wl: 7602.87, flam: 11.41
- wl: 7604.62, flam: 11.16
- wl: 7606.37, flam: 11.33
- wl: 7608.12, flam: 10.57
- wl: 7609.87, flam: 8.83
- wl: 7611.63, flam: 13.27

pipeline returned 10.4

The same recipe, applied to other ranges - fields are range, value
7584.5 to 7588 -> 10.1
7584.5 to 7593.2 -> 10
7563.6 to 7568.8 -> 9.56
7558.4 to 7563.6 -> 9.27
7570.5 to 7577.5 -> 10.2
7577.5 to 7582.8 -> 9.7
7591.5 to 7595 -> 10.1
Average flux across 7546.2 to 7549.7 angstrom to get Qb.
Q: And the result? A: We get 9.16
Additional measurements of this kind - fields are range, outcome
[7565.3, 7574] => 9.58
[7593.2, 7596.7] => 9.94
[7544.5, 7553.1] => 9.29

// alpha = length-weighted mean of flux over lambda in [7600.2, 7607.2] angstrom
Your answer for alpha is 10.8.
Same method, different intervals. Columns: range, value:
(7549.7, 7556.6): 9.19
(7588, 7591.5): 9.98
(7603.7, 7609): 11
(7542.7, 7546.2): 9.66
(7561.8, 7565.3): 9.42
